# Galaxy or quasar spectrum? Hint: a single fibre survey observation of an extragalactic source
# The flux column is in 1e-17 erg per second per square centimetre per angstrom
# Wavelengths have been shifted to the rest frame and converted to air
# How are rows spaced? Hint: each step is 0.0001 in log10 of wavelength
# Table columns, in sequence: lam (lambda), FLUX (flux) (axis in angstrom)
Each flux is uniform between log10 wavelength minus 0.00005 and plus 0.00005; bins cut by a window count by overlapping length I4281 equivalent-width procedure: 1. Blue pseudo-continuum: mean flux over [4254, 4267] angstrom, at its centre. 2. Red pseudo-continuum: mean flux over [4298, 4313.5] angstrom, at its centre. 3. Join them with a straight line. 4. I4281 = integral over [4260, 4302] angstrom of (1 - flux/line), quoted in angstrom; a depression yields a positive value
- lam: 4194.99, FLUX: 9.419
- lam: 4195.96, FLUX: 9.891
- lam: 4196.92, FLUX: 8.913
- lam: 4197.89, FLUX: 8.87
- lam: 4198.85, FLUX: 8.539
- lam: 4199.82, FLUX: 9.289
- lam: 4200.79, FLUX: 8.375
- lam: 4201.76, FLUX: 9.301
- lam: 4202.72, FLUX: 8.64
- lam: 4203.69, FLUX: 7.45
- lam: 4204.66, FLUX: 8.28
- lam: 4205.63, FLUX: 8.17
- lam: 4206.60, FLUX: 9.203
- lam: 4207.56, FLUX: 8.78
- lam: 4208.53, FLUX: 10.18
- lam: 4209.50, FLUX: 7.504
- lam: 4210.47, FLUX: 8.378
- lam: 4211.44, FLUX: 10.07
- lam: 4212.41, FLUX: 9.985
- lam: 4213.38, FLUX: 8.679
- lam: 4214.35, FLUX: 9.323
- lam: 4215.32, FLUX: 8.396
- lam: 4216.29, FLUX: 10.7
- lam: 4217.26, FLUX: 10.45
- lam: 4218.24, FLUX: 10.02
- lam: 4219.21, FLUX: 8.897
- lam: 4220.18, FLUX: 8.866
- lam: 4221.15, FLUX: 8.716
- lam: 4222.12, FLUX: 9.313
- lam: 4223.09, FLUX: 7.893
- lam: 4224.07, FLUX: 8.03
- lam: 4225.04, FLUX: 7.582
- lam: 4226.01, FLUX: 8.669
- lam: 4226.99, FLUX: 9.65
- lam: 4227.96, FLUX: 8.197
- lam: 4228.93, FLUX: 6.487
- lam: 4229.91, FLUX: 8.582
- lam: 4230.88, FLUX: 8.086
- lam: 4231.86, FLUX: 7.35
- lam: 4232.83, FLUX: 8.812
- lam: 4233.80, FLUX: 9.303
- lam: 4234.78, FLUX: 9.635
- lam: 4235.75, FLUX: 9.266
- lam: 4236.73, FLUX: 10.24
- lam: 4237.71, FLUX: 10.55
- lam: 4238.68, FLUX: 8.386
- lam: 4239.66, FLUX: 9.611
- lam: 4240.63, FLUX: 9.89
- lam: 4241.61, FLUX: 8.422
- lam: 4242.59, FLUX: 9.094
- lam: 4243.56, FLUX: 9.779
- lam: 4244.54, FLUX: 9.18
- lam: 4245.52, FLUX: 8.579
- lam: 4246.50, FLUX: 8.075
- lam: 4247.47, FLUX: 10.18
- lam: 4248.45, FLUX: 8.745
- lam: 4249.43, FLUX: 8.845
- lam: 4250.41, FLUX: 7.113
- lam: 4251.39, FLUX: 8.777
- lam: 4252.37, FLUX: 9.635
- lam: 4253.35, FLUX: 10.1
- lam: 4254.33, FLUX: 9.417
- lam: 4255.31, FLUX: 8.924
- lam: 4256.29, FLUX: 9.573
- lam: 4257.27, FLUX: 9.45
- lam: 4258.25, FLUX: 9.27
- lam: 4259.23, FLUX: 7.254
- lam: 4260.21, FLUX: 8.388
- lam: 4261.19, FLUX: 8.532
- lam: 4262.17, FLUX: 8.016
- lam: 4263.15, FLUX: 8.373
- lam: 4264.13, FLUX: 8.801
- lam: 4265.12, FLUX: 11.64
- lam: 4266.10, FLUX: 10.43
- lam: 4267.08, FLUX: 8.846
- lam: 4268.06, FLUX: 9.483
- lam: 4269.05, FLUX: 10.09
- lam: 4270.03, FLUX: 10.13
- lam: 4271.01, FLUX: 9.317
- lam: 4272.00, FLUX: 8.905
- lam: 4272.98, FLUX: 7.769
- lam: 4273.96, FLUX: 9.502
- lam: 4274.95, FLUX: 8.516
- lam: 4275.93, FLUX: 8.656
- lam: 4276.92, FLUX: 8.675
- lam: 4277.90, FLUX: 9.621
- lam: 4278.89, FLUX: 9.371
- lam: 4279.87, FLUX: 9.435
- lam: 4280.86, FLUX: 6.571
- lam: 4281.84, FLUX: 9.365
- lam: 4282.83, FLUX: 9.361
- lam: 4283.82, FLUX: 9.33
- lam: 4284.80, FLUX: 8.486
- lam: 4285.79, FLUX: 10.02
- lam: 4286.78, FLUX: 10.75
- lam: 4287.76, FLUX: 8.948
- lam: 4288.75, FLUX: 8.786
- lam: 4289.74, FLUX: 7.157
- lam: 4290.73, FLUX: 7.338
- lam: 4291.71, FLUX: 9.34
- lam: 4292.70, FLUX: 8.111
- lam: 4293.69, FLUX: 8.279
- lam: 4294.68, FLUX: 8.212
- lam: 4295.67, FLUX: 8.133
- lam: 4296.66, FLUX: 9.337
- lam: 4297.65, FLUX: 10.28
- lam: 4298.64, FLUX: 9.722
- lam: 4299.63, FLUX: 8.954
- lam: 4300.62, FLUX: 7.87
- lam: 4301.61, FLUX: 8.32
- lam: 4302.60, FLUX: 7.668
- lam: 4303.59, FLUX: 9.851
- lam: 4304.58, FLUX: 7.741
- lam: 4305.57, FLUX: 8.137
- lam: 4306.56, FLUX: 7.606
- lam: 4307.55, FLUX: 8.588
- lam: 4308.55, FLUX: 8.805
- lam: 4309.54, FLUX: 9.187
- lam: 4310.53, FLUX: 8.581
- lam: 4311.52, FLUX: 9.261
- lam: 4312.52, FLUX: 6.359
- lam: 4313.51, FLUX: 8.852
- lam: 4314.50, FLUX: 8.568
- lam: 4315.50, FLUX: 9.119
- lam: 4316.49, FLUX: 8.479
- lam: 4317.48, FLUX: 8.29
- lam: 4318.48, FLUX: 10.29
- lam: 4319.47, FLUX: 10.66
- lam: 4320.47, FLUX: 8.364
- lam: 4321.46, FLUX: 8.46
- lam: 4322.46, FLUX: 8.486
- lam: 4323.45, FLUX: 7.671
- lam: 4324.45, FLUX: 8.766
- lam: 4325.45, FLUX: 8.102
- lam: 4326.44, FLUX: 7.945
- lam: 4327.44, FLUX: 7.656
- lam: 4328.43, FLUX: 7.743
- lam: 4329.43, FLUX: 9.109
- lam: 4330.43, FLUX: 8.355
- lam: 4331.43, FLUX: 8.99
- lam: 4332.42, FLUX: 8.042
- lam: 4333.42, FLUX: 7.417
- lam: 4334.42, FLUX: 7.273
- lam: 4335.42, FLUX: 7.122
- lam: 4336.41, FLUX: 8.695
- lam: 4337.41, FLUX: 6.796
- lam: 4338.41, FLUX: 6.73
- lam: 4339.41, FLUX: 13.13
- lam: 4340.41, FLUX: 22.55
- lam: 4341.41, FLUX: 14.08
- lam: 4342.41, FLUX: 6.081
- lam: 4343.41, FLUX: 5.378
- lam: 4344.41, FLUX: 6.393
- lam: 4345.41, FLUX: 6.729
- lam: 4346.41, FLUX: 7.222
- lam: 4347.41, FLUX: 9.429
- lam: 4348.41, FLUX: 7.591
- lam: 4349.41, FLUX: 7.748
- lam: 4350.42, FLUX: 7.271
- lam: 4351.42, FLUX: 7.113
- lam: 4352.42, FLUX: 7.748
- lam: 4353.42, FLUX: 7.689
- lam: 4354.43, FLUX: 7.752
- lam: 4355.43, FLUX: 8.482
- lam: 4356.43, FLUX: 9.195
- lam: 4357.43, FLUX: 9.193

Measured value -0.8 angstrom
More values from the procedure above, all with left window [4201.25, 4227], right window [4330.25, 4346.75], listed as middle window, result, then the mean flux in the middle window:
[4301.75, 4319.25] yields 0.6 angstrom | 8.58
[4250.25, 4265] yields 0.0 angstrom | 8.88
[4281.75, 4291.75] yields -0.1 angstrom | 8.96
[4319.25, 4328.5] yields 0.6 angstrom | 8.35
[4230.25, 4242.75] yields -0.3 angstrom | 9.12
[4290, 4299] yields 0.2 angstrom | 8.69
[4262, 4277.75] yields -0.6 angstrom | 9.23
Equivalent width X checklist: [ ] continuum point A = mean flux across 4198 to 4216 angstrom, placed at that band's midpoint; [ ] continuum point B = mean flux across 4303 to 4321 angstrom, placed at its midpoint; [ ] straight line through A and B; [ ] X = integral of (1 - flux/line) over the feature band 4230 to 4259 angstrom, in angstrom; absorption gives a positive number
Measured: -1.0 angstrom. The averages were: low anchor 8.83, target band 9.09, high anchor 8.7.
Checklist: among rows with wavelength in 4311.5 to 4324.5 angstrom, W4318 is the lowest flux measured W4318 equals 6.359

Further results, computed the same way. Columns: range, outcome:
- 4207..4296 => 6.487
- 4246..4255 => 7.113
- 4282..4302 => 7.157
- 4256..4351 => 5.378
